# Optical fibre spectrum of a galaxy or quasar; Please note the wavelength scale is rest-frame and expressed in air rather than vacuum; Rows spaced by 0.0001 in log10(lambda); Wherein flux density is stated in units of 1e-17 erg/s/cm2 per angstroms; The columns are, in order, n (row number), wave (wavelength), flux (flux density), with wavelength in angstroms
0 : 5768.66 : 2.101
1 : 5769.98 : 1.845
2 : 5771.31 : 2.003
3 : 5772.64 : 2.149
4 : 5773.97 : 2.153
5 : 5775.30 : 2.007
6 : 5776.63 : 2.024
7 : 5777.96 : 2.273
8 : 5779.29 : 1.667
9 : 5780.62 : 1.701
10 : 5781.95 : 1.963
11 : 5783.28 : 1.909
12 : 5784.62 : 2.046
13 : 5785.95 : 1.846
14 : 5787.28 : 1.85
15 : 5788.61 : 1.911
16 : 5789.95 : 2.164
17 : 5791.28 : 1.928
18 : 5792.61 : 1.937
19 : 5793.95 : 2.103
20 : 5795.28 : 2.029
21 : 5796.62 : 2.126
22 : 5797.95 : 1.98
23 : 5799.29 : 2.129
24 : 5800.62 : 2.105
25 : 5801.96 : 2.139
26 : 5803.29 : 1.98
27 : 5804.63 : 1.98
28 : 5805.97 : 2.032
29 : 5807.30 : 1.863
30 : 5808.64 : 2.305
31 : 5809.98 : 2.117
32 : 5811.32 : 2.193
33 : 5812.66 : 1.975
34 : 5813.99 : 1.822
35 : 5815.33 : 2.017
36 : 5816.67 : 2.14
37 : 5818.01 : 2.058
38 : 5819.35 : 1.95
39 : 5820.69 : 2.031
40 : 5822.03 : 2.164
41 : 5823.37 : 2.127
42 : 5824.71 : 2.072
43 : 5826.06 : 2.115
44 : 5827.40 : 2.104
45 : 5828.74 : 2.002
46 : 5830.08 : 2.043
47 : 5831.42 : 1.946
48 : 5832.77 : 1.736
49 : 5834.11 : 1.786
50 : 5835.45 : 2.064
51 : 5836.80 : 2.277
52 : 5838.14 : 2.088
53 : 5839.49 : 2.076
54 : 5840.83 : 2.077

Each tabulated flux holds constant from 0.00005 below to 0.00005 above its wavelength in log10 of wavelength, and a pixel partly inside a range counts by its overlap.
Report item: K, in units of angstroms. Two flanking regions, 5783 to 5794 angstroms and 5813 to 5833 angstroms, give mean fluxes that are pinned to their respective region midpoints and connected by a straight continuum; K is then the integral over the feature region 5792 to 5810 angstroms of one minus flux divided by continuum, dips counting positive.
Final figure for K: -0.7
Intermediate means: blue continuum 1.96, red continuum 2.03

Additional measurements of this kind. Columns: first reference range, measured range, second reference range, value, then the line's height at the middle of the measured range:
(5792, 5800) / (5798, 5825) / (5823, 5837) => -0.3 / 2.03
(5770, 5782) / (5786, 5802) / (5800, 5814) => 0.0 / 2.03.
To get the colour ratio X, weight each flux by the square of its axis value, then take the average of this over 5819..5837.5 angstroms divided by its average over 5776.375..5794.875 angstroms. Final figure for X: 1.06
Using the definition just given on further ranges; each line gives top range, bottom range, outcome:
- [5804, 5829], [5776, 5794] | 1.07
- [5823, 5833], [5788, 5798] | 1.01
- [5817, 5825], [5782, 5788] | 1.09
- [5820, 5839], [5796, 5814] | 1.00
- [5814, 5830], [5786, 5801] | 1.03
